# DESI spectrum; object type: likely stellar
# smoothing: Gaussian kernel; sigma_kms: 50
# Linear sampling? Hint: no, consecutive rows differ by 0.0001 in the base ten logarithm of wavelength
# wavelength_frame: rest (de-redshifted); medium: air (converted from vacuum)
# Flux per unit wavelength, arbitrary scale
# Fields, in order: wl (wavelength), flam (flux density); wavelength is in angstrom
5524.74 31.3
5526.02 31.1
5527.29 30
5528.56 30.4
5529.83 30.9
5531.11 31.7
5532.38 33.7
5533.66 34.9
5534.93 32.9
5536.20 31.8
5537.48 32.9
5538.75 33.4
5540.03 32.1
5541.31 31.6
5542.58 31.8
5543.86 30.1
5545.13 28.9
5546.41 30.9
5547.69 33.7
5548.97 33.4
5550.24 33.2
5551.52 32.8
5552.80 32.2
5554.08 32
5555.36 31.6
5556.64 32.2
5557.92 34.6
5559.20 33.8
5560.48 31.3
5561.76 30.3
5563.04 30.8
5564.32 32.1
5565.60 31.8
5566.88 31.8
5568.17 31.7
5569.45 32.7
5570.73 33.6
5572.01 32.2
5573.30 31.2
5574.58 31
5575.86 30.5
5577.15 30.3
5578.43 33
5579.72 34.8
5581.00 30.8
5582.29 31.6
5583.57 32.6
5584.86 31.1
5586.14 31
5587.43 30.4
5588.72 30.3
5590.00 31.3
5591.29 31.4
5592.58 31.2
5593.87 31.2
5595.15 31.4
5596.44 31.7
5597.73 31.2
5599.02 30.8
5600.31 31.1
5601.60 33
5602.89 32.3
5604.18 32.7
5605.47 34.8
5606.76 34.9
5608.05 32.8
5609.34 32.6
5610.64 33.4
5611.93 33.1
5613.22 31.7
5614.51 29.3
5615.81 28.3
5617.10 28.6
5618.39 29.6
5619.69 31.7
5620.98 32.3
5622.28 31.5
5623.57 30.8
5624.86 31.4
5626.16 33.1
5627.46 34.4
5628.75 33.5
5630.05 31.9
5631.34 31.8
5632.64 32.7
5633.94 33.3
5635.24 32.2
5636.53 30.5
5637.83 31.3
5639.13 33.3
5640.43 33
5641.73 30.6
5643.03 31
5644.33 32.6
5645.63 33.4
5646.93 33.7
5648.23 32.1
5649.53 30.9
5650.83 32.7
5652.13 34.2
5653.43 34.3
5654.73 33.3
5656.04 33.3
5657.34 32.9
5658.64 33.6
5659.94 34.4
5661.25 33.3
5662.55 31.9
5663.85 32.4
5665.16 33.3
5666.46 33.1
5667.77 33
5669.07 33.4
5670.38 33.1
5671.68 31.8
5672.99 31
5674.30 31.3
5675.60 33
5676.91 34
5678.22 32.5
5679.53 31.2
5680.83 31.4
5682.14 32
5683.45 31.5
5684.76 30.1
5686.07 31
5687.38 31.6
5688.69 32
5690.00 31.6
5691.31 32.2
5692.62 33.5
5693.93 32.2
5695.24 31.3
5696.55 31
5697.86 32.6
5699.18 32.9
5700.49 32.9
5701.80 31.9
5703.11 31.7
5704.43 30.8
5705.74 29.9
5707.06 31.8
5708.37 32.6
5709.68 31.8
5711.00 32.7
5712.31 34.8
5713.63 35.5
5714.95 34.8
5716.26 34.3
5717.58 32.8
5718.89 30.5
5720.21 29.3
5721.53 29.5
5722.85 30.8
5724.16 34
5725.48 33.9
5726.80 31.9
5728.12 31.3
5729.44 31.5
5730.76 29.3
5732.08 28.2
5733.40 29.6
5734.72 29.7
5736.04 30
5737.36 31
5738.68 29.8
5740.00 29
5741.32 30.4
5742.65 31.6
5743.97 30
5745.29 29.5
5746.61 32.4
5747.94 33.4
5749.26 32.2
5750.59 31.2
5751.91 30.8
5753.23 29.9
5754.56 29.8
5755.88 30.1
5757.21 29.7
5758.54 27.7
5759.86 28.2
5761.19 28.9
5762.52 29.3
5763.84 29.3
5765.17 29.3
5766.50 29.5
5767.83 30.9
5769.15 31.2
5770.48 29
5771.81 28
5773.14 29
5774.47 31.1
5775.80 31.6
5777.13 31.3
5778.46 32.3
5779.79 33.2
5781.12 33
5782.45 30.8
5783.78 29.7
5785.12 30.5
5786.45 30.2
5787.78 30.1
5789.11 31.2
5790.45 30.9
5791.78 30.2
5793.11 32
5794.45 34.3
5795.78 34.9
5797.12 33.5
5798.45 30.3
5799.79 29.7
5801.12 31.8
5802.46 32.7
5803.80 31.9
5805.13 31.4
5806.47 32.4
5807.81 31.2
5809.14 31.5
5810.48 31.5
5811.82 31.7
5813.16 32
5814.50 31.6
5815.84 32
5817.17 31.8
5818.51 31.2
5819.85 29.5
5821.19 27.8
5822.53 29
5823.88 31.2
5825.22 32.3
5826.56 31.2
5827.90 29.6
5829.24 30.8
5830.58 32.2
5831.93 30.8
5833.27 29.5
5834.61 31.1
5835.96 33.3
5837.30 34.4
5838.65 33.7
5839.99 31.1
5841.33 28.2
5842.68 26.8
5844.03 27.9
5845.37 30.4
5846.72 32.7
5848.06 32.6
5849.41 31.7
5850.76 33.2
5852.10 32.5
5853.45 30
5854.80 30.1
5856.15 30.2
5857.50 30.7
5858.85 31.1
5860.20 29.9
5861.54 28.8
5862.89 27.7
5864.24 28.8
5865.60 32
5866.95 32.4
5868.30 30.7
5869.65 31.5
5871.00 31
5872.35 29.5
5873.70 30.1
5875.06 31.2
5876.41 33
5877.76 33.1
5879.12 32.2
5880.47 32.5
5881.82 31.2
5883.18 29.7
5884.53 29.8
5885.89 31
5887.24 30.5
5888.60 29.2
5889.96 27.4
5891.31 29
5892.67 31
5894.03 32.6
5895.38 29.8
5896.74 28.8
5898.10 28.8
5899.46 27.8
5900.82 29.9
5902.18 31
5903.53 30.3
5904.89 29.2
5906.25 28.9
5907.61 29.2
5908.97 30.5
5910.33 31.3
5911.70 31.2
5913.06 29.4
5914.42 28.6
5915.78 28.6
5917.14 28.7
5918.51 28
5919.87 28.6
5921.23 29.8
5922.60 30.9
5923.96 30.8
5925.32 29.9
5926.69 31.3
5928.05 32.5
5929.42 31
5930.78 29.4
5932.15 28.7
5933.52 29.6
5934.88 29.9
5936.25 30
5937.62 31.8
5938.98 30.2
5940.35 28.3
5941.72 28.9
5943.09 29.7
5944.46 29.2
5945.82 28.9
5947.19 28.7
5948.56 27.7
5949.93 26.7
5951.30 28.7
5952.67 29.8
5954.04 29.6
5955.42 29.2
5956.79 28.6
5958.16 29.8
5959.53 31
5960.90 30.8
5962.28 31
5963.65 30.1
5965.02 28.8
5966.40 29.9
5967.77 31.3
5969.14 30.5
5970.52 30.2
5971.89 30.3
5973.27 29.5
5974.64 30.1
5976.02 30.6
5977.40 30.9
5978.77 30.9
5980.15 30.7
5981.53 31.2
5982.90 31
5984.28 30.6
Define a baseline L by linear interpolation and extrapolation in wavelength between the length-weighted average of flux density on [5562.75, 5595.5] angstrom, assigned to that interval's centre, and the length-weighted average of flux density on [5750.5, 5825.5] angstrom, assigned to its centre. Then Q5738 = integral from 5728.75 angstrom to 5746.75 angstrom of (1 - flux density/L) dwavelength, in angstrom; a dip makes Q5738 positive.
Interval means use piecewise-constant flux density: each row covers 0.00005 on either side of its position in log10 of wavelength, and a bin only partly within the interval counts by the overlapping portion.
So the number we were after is 0.5 angstrom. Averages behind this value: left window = 31.6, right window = 30.8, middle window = 30.1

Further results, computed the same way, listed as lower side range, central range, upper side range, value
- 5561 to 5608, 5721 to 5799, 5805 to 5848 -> 1.3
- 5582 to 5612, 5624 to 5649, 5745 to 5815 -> -0.5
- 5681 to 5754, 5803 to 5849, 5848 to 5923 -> -0.5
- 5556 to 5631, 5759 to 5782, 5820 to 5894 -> 0.6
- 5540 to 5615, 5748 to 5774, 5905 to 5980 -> 0.9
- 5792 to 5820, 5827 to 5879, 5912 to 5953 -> 0.1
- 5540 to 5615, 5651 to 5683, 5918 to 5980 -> -1.4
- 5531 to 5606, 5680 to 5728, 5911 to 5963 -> -1.5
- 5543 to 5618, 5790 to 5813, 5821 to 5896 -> -0.7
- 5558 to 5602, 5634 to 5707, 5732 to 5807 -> -2.5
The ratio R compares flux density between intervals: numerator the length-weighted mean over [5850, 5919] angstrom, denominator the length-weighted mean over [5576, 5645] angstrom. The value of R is 1.0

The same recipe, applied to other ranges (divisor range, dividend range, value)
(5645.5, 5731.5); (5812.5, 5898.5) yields 0.95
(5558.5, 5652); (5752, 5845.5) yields 0.97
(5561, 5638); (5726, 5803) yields 0.96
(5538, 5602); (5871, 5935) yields 0.95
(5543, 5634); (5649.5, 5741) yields 1.01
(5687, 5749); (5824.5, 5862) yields 0.98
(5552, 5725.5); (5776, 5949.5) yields 0.95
